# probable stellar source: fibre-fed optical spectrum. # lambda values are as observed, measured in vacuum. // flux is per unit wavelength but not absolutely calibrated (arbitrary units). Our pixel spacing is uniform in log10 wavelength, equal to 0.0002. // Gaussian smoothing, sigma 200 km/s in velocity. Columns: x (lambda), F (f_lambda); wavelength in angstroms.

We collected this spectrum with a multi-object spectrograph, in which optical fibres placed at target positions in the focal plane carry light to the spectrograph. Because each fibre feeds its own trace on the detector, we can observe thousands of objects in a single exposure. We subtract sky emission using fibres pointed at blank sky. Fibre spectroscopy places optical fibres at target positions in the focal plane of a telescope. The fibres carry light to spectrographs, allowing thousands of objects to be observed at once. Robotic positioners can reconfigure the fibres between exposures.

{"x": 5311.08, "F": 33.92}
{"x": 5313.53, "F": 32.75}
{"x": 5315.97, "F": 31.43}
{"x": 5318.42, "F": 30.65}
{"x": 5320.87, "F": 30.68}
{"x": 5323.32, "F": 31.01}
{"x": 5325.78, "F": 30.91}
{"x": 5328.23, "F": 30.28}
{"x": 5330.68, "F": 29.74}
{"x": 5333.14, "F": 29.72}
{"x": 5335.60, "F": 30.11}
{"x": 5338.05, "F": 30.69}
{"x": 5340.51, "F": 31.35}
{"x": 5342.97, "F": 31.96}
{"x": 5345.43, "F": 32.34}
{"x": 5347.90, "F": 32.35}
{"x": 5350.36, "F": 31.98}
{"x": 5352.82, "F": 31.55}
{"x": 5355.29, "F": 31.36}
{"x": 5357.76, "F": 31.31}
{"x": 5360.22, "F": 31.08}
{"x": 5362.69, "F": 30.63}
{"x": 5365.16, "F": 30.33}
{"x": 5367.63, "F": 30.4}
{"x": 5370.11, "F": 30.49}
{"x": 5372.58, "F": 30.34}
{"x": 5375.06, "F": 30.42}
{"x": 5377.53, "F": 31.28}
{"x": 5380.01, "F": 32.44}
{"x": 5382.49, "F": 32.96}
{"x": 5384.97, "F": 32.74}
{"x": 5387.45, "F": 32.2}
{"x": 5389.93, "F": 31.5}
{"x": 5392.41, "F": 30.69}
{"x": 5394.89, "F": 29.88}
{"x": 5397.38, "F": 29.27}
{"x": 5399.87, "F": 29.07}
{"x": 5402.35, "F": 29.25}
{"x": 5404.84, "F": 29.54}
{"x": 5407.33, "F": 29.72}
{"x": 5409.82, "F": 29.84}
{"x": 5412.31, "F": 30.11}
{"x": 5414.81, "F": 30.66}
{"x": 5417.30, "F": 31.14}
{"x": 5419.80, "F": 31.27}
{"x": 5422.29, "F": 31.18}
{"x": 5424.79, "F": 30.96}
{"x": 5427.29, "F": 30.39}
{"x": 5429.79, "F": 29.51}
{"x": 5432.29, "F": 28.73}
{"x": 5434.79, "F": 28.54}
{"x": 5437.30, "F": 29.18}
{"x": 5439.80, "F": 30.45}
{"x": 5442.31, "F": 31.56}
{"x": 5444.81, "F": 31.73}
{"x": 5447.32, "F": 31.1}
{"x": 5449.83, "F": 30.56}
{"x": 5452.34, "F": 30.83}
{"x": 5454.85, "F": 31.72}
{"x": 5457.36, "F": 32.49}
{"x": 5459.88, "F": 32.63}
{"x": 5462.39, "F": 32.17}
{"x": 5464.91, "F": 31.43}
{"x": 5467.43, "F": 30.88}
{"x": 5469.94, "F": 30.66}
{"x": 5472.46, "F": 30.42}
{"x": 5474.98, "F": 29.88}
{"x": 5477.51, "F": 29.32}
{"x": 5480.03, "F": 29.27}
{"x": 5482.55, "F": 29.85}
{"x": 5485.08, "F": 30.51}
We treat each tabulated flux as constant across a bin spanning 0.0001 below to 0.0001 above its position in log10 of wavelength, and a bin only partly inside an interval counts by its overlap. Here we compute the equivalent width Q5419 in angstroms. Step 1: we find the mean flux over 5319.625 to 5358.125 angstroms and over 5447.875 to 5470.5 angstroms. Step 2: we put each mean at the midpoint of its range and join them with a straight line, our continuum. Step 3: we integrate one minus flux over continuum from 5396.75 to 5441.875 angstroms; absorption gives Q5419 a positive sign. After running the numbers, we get 2.0 angstroms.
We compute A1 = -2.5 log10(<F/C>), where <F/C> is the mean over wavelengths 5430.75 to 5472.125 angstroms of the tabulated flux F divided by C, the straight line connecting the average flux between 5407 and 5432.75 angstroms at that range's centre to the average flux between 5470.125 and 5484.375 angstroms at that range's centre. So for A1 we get -0.03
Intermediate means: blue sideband 30.4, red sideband 29.8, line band 30.9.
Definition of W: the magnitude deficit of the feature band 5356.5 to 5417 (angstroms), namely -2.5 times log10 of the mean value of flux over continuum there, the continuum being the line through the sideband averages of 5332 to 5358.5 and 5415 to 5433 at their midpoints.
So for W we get 0.01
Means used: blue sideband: 31.3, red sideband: 30.5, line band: 30.7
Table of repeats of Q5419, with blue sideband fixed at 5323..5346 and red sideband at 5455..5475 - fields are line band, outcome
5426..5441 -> 0.87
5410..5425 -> 0.18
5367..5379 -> 0.13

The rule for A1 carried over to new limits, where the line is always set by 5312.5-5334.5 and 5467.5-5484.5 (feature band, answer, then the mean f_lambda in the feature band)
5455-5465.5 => -0.07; 32.2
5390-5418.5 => 0.01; 30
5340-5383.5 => -0.03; 31.4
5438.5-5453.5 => -0.03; 31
